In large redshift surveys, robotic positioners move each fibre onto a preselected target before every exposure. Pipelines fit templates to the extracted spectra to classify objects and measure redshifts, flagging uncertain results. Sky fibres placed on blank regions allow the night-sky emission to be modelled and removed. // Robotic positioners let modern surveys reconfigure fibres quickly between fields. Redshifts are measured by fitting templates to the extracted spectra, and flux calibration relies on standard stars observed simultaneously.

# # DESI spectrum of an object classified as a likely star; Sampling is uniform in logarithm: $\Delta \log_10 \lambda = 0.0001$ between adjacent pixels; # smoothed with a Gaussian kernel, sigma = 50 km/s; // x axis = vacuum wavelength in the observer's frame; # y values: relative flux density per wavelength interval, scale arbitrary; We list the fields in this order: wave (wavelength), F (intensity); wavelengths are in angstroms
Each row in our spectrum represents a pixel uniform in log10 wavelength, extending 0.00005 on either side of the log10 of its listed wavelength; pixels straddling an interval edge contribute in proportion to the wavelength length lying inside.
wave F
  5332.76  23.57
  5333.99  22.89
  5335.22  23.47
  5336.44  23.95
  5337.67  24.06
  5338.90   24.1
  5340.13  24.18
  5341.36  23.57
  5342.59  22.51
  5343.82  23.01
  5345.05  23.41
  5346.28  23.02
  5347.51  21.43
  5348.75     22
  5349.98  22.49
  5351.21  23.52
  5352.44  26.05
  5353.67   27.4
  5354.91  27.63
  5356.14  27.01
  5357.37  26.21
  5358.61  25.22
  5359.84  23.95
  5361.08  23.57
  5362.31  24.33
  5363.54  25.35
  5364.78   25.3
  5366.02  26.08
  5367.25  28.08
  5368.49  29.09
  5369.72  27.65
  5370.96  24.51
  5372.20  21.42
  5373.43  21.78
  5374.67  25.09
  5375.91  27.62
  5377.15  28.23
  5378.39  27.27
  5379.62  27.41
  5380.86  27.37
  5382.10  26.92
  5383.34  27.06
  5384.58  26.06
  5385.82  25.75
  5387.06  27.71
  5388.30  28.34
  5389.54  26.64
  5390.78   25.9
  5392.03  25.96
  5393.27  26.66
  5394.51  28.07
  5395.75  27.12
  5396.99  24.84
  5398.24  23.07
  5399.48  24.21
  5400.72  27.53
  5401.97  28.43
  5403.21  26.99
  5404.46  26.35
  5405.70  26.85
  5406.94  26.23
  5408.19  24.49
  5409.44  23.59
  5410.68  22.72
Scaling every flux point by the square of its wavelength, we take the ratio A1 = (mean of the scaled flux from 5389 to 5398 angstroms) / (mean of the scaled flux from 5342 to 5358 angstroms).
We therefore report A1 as 1.10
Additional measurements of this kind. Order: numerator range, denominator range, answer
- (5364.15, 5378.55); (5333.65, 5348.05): 1.13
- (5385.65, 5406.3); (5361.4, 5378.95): 1.04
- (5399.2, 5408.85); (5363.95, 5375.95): 1.05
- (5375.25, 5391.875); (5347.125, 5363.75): 1.10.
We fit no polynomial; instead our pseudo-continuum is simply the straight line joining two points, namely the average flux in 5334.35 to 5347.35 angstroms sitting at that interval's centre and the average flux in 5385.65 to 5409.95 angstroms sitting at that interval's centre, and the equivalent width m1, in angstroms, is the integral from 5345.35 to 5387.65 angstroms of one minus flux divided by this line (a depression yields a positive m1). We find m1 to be -1.4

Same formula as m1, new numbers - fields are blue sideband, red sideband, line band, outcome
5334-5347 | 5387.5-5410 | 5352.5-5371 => -1.3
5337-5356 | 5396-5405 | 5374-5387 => -0.9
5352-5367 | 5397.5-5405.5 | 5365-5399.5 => -0.5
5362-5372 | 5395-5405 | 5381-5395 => -0.4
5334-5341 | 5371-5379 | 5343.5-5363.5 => 0.0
